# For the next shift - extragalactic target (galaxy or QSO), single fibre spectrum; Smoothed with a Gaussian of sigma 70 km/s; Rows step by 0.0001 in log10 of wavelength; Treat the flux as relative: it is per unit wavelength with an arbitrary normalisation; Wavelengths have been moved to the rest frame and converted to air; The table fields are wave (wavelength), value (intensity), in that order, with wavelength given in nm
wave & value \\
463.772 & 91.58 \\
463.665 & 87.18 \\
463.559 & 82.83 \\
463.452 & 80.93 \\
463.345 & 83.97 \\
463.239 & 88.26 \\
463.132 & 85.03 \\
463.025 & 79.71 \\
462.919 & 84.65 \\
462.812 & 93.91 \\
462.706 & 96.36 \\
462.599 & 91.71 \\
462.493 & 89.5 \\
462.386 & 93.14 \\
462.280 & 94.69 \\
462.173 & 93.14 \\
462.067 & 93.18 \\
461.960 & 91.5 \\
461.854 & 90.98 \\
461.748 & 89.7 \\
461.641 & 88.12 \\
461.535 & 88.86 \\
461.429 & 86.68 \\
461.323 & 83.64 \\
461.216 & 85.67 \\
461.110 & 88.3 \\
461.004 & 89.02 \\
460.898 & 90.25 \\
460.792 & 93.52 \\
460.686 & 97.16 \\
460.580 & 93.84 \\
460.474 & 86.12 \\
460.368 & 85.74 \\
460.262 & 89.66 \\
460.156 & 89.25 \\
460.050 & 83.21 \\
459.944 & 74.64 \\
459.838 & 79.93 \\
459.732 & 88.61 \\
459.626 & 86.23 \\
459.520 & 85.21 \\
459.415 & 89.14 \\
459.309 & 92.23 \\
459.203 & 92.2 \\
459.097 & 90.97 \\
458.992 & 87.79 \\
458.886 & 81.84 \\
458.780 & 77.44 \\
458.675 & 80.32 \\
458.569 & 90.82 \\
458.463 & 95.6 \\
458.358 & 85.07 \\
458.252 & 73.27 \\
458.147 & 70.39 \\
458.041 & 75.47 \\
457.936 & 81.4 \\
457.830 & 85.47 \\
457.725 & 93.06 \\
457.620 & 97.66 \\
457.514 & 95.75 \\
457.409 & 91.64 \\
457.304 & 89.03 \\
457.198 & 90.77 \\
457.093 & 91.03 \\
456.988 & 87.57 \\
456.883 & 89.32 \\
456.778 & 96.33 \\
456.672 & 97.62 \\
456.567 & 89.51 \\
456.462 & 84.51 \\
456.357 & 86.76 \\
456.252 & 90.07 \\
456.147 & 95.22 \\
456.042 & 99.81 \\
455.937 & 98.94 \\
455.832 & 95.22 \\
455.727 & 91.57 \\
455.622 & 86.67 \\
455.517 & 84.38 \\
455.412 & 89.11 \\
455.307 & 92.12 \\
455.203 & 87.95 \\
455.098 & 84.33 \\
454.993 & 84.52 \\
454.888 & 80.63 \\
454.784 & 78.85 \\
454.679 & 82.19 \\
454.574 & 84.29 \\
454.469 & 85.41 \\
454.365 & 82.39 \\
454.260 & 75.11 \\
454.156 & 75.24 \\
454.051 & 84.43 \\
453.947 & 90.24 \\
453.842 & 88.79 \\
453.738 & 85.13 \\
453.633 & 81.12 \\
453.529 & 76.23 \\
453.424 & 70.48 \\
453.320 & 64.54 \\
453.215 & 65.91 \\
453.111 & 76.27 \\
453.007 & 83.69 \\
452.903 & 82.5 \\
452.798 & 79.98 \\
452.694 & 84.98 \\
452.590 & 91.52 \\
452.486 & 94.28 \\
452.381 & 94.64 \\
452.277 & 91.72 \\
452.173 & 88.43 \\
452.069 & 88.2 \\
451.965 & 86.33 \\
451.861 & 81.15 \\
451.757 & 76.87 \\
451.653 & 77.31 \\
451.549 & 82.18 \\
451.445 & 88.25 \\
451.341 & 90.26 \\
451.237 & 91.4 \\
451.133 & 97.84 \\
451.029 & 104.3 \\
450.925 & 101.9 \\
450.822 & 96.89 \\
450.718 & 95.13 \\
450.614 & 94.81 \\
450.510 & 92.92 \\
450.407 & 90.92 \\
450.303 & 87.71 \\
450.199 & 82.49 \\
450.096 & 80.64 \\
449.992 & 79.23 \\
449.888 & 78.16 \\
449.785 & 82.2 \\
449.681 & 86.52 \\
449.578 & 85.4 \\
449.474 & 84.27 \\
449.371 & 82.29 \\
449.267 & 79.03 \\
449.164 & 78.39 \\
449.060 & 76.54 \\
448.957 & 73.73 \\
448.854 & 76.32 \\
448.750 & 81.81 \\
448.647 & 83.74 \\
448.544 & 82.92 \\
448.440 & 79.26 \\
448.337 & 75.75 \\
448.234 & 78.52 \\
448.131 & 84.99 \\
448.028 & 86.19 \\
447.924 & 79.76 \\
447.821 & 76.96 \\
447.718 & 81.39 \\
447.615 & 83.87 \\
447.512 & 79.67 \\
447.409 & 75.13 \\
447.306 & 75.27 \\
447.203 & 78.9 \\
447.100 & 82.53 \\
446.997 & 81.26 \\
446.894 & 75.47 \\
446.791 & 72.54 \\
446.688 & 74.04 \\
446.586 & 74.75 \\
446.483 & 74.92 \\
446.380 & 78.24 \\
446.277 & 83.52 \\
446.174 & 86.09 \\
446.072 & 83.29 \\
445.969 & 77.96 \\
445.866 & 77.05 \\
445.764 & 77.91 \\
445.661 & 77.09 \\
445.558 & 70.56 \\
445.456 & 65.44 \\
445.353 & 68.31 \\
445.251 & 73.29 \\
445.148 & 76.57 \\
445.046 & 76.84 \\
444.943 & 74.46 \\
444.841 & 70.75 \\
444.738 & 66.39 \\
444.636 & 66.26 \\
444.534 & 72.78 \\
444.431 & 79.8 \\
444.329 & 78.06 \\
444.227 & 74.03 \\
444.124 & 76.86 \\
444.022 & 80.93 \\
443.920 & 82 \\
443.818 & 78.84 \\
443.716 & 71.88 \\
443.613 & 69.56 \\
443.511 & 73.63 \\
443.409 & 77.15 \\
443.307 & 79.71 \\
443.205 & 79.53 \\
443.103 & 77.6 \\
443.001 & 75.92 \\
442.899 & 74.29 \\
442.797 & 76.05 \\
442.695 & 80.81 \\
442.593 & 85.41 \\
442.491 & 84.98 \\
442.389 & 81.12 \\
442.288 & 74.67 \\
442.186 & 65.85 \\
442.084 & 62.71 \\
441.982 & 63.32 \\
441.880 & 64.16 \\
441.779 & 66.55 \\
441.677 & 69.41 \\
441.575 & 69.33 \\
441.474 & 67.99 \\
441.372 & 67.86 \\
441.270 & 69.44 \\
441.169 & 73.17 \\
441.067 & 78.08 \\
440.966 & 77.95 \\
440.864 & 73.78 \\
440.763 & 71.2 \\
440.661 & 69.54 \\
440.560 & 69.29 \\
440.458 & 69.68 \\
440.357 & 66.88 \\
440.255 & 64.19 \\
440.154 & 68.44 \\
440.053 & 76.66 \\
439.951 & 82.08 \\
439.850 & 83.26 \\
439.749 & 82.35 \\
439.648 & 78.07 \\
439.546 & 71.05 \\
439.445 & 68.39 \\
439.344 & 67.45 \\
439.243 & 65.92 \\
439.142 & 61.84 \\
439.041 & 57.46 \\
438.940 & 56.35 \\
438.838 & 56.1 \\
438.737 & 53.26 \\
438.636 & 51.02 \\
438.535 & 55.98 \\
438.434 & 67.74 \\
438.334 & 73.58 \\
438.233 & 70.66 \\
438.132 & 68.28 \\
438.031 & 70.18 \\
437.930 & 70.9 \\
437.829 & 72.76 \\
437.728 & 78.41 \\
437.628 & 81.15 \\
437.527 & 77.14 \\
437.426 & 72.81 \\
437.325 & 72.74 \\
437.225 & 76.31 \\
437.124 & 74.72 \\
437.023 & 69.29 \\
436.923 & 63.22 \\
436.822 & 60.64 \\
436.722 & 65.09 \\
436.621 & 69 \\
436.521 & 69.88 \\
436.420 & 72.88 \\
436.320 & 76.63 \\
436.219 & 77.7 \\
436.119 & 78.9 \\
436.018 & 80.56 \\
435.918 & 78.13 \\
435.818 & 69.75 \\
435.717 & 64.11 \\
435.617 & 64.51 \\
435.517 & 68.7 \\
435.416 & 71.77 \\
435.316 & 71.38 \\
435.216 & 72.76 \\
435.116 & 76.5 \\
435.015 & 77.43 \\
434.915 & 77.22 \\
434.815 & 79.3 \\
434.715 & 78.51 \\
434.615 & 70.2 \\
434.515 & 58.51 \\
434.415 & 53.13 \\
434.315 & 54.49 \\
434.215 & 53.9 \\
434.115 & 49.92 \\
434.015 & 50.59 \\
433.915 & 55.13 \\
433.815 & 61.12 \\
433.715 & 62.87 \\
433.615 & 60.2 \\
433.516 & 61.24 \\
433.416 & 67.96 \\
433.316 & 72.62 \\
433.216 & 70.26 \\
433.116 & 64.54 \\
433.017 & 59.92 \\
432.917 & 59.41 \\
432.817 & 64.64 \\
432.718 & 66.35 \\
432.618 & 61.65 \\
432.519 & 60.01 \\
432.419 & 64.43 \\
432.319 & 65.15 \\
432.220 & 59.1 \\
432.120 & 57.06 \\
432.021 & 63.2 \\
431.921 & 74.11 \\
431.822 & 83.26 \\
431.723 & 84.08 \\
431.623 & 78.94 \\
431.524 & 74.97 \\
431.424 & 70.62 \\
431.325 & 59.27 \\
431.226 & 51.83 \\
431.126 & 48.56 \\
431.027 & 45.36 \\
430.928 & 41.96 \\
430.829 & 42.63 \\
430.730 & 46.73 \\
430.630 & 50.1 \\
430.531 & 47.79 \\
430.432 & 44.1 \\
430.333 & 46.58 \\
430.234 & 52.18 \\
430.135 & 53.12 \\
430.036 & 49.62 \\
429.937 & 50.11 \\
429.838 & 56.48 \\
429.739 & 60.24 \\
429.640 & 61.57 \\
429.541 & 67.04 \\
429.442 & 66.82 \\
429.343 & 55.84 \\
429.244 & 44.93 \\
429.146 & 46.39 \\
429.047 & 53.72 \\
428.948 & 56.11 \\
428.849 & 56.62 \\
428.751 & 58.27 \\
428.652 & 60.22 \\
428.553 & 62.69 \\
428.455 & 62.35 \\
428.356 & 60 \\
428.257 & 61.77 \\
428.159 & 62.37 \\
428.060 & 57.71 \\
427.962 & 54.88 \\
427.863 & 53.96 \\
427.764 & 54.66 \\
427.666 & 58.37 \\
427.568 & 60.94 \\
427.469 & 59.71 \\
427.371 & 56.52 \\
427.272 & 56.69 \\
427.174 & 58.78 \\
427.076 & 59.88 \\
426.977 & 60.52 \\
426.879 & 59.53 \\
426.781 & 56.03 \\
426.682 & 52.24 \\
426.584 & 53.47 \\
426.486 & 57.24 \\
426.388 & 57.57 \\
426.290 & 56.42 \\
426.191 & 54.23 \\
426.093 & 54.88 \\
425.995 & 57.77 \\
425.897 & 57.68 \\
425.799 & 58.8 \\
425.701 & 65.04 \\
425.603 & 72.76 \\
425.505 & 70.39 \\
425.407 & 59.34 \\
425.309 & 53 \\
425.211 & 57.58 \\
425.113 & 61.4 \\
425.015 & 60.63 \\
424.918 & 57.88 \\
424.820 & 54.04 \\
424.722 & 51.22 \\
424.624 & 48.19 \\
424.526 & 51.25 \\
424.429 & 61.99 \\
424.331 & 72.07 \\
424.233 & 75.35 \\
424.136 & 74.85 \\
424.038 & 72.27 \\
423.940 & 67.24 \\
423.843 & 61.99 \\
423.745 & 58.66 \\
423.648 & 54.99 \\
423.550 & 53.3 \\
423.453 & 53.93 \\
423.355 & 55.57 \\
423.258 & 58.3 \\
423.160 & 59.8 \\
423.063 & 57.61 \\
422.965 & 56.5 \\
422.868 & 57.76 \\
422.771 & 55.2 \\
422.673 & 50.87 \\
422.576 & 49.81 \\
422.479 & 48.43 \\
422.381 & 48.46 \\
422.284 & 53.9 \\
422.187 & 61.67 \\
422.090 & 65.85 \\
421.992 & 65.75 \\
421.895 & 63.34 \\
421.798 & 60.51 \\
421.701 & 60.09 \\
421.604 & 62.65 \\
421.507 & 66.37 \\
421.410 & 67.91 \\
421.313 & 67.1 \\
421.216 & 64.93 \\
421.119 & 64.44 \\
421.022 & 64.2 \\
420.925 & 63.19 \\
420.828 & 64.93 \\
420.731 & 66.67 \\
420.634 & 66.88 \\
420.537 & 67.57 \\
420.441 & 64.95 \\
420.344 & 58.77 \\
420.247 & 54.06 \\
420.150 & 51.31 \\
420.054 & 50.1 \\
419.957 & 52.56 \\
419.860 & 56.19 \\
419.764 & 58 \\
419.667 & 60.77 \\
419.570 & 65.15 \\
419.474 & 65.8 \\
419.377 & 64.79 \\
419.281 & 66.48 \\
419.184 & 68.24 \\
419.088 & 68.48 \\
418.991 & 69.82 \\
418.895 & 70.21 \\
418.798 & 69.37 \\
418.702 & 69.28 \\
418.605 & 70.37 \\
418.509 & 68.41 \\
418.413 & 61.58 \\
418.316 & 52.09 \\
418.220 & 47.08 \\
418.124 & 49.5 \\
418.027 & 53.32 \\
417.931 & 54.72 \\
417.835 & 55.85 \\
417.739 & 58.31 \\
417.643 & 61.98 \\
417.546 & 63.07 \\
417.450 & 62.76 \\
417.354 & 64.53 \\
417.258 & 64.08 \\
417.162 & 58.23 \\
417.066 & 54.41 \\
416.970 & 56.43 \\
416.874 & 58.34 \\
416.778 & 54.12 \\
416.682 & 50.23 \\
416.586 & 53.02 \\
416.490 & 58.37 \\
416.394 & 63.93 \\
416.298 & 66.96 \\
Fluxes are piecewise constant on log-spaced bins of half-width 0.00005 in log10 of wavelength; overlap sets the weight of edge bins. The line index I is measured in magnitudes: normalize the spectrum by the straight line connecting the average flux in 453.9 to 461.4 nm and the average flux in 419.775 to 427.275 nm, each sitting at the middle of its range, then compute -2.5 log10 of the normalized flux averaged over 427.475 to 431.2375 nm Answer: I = 0.18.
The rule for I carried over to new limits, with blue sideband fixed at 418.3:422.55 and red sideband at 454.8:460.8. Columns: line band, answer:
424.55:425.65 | 0.13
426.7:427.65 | 0.15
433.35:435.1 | 0.14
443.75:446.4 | 0.05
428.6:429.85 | 0.20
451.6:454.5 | 0.03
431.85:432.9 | 0.11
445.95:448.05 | 0.02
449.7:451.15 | -0.09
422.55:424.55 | 0.08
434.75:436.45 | -0.02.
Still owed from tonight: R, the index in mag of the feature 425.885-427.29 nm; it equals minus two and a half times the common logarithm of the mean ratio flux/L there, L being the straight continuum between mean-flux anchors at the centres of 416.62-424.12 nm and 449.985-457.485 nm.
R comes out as 0.15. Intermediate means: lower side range 60.3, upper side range 87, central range 56.9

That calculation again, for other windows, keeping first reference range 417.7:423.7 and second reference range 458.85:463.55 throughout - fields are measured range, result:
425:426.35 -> 0.07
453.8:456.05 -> -0.03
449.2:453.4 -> -0.06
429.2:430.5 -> 0.22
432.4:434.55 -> 0.14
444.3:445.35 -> 0.05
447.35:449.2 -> 0.00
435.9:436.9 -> -0.02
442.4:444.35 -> -0.03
